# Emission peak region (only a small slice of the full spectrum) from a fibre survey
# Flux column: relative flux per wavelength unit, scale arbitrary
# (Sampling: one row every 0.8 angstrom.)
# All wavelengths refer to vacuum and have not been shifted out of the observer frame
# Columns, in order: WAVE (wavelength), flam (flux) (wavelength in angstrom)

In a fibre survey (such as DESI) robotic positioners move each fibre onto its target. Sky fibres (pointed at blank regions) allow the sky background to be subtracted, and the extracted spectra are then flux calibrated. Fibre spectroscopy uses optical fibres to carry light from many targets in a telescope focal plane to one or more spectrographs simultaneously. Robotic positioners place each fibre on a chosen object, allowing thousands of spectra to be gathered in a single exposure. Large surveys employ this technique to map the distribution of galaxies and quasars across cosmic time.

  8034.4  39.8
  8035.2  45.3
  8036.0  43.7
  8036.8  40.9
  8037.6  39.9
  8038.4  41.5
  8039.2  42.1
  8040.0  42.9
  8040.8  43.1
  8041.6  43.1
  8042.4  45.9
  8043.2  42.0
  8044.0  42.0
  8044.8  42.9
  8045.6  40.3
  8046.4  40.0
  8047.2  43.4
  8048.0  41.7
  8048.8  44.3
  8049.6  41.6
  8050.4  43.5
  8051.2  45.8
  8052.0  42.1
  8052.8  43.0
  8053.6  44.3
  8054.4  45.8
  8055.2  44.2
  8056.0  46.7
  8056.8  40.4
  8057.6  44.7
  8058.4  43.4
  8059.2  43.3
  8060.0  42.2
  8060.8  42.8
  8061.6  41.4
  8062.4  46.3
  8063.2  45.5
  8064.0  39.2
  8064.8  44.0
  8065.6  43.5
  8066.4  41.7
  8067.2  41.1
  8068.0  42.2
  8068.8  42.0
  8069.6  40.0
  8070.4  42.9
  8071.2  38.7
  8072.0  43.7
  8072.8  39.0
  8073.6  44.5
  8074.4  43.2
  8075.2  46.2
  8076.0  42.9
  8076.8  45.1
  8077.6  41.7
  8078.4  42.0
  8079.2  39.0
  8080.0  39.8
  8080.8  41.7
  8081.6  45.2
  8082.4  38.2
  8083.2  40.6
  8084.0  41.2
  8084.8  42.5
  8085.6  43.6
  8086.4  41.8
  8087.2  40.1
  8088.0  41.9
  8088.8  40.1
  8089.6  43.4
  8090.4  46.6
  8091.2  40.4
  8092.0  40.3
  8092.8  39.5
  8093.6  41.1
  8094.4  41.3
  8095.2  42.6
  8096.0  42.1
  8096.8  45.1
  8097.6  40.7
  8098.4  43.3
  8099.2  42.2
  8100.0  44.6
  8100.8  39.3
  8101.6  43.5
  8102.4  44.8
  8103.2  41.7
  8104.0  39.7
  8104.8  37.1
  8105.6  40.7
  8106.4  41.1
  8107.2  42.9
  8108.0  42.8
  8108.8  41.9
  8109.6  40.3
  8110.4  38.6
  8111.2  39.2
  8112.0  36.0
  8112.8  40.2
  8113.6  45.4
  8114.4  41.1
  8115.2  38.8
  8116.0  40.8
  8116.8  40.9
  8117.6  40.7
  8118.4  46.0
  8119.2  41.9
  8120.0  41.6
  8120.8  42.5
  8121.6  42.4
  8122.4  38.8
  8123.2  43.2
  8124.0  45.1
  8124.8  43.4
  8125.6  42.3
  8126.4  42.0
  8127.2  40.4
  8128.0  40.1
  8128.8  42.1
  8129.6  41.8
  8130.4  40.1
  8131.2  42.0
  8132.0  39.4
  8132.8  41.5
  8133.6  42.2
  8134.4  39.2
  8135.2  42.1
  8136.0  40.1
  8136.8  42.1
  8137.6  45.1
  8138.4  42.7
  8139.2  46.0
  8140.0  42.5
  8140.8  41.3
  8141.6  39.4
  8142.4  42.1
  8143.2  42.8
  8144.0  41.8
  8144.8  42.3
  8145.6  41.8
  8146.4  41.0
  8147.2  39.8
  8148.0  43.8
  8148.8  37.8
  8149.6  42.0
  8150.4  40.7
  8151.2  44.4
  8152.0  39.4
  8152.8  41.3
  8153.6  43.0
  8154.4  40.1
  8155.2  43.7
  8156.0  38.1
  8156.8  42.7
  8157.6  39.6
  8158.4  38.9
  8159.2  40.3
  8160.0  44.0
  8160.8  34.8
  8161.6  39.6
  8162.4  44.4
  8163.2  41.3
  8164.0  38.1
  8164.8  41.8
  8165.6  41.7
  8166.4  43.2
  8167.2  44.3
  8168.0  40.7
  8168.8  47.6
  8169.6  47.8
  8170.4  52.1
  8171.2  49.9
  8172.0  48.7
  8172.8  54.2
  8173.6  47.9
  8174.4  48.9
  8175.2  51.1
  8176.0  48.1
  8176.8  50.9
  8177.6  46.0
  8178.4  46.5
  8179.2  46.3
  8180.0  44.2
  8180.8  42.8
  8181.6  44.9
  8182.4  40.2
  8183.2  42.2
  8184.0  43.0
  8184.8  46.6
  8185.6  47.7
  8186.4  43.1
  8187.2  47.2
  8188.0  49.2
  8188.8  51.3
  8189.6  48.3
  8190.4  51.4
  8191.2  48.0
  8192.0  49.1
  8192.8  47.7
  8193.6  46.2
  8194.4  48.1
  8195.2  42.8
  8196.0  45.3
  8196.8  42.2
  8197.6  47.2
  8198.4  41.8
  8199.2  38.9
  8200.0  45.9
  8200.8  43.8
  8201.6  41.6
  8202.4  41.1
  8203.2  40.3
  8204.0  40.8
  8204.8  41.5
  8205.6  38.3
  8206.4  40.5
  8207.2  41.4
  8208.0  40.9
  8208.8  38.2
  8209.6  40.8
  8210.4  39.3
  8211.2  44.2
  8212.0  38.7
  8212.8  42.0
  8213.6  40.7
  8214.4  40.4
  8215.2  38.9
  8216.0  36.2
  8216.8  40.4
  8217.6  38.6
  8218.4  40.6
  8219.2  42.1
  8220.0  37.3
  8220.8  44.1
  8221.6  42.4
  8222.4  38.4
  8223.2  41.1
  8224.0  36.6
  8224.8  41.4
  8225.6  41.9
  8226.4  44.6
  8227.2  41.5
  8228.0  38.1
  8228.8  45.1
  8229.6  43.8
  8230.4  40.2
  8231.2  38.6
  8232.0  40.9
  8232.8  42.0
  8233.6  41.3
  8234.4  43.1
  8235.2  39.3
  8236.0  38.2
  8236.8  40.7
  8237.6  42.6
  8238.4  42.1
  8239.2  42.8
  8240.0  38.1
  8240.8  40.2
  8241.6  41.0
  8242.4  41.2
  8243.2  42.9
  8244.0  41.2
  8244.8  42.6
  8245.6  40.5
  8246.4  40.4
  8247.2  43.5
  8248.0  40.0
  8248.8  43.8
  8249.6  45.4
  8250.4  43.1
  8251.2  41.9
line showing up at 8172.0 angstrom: [S II]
